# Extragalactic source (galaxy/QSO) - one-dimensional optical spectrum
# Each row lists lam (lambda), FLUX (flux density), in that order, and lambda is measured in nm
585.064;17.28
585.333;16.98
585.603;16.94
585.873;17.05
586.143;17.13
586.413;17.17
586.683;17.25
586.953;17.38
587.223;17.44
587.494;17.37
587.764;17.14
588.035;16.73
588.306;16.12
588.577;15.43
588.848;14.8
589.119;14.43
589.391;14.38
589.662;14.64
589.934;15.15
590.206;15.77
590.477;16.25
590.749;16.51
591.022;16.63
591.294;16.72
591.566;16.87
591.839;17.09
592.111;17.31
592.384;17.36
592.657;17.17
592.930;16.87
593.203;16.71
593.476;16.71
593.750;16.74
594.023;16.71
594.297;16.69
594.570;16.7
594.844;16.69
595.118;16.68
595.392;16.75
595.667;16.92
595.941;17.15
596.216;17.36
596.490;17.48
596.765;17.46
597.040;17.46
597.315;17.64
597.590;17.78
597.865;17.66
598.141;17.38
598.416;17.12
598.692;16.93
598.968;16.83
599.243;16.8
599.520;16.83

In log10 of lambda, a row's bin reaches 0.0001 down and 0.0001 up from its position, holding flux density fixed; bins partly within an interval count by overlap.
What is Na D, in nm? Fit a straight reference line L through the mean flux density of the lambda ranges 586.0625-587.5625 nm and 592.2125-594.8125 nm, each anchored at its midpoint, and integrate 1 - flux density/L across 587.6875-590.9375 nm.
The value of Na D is 0.29 nm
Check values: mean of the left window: 17.3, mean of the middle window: 15.6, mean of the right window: 16.9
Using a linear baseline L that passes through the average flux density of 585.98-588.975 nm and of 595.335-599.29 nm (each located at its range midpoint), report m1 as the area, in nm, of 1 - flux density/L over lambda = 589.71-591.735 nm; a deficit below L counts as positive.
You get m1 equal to 0.08 nm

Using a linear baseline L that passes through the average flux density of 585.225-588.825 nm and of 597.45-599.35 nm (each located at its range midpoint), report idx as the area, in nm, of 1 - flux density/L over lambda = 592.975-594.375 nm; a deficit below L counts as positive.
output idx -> 0.03 nm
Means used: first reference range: 16.9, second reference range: 17.2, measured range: 16.7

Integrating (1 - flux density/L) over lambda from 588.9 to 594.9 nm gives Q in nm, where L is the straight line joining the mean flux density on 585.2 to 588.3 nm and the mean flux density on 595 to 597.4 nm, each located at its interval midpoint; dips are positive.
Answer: 0.284 nm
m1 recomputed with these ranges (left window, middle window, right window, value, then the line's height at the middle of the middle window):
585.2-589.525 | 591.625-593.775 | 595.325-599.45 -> -0.01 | 16.9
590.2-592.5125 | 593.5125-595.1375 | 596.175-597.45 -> 0.04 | 17.2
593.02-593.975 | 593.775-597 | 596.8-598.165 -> 0.03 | 17.1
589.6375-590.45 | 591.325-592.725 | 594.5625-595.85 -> -0.11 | 15.9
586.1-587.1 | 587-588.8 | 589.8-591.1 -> 0.02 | 16.8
